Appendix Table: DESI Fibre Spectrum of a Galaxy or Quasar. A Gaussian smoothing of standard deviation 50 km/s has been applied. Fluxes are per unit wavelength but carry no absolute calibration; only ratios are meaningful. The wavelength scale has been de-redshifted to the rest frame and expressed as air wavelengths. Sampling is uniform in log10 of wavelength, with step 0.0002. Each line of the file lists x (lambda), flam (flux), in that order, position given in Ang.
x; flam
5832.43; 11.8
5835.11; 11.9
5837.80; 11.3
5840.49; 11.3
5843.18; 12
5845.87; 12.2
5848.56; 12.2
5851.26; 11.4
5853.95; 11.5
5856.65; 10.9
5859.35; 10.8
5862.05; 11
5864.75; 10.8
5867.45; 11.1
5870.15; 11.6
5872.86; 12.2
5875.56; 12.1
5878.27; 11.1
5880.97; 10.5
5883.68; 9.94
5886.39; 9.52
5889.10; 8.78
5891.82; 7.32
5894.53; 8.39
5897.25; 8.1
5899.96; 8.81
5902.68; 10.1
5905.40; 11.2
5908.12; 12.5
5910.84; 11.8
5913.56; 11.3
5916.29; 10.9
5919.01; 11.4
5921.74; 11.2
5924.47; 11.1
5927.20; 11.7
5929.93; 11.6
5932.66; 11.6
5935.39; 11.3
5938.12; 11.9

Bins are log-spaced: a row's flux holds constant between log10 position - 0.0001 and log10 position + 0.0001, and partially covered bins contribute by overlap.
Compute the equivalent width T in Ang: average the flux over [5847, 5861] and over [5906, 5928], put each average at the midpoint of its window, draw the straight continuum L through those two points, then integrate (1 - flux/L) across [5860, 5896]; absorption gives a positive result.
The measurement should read 3.4 Ang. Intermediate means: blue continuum 11.4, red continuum 11.5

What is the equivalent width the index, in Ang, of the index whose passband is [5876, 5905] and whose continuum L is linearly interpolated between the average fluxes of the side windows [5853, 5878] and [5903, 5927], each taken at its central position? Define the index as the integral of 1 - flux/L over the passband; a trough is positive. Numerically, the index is 5.0 Ang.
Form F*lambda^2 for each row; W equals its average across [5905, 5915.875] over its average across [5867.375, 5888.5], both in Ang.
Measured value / 1.08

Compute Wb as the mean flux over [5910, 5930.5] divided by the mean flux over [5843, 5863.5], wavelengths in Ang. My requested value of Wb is 0.99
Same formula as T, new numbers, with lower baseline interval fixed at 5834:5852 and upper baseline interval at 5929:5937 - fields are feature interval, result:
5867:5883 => 0.4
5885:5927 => 5.0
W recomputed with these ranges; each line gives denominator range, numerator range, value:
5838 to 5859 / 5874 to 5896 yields 0.85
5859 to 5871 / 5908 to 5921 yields 1.05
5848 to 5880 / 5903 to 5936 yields 1.02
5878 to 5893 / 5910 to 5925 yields 1.21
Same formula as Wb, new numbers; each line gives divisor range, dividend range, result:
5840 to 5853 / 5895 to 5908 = 0.82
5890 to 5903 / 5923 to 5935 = 1.36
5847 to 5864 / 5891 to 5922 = 0.91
